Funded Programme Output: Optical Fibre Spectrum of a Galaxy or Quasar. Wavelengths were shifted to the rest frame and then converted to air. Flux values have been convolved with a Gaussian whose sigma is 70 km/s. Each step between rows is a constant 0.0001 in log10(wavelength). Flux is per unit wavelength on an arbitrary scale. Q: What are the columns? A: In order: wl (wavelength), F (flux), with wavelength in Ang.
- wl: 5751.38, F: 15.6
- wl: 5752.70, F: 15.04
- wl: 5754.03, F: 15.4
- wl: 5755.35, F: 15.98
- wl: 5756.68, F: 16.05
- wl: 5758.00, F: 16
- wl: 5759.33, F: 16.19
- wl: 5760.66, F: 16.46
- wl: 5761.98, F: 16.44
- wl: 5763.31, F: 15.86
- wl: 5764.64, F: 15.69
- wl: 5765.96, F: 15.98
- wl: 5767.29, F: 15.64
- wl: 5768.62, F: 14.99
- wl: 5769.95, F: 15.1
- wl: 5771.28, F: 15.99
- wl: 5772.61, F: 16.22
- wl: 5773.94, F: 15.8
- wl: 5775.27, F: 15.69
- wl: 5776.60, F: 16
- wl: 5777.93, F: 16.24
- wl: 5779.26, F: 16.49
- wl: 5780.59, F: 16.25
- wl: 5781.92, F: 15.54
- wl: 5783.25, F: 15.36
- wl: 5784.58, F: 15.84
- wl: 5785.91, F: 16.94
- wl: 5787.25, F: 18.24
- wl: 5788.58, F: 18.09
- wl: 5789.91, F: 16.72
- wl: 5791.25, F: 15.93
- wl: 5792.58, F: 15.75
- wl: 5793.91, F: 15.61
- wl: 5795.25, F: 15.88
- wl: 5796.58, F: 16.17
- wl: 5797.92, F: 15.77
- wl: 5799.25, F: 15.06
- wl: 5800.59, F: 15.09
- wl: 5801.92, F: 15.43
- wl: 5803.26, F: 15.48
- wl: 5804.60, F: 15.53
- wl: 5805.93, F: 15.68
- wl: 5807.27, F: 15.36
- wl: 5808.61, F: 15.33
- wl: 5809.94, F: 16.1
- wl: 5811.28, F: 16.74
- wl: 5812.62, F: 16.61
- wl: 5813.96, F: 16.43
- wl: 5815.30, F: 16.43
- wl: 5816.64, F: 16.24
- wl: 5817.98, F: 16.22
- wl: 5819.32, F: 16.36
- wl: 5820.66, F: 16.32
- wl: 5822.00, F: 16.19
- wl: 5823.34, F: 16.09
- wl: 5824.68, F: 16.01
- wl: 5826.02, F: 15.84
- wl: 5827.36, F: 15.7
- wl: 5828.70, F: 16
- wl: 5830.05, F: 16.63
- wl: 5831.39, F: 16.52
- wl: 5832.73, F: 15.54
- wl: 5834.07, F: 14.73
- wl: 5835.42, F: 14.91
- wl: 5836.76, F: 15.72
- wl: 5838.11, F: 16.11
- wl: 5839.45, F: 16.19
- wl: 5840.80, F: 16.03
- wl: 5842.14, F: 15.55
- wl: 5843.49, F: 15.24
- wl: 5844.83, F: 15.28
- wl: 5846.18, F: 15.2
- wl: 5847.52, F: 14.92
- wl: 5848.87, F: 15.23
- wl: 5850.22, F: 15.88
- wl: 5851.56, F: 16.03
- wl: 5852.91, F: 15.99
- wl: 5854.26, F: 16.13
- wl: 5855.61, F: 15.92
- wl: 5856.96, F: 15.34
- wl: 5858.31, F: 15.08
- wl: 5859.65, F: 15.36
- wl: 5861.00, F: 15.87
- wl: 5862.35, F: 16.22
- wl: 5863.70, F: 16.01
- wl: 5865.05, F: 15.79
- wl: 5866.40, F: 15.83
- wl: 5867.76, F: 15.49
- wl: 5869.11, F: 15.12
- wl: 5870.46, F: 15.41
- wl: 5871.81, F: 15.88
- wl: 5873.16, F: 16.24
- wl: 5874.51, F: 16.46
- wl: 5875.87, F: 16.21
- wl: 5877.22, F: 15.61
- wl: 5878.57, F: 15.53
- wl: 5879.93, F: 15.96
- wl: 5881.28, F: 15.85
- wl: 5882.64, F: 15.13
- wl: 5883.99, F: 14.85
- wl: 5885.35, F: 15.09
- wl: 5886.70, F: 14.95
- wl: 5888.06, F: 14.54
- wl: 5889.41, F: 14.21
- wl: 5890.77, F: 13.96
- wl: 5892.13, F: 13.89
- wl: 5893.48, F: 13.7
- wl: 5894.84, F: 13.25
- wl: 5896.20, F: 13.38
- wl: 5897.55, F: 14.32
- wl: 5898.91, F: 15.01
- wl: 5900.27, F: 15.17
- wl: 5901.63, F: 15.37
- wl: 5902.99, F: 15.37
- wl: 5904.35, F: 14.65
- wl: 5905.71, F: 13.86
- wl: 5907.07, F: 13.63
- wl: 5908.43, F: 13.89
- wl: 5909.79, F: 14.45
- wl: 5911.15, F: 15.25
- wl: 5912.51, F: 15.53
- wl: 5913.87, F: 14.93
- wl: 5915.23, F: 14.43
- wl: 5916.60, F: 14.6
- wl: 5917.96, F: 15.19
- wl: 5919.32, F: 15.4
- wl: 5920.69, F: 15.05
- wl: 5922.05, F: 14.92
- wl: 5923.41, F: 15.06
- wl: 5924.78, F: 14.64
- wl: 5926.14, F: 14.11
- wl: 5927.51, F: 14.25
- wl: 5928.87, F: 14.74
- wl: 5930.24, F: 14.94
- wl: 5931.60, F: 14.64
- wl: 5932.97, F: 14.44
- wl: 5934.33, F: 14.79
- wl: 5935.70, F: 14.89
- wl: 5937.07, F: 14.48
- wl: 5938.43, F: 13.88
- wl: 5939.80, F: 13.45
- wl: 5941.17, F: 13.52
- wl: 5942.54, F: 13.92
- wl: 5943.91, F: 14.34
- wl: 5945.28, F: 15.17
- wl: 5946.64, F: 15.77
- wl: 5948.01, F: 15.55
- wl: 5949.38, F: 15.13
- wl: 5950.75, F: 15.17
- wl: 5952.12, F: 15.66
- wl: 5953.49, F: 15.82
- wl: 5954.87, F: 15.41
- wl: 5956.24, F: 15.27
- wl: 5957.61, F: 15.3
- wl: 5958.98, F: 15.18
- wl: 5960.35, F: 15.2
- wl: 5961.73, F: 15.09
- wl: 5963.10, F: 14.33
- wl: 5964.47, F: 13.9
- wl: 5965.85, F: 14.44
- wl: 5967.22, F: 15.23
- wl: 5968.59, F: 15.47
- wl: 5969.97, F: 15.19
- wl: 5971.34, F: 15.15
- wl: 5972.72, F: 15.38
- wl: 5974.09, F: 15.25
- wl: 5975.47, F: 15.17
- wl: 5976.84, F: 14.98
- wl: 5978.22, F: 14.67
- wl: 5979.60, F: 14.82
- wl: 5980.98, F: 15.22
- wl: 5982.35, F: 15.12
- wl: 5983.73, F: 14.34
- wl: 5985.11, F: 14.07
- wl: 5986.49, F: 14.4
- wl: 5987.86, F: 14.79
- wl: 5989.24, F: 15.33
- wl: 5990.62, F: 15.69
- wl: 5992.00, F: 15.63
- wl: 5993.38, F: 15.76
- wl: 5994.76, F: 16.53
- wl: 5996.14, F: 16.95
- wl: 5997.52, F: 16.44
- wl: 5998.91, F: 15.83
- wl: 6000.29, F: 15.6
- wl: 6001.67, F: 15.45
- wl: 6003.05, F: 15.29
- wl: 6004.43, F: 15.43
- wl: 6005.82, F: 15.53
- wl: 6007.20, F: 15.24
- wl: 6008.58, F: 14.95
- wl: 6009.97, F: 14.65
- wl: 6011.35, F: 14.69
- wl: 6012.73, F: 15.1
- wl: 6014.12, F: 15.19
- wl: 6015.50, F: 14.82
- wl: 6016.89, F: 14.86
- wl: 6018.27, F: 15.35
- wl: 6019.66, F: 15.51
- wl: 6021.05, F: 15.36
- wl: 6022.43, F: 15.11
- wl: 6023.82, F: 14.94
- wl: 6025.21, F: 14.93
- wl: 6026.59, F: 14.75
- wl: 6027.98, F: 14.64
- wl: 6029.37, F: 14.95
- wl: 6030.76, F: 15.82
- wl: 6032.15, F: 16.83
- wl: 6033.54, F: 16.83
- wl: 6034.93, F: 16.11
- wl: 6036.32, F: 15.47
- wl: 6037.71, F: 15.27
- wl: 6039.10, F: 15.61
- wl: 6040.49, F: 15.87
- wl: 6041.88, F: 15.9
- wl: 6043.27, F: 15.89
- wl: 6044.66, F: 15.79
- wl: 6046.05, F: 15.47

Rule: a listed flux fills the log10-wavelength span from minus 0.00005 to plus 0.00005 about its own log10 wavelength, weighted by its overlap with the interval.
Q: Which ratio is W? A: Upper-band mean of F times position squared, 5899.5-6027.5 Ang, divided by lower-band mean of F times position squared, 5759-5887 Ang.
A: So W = 0.99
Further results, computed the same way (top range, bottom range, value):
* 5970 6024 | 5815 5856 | 1.02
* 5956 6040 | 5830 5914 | 1.04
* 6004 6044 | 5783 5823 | 1.03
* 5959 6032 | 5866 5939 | 1.05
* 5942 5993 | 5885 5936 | 1.05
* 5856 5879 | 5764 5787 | 1.02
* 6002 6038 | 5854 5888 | 1.03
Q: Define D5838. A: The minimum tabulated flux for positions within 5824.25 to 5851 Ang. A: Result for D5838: 14.73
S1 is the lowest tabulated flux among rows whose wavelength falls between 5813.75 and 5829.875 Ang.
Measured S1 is 15.7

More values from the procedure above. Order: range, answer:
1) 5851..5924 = 13.25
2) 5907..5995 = 13.45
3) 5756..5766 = 15.69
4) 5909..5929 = 14.11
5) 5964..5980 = 13.9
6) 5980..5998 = 14.07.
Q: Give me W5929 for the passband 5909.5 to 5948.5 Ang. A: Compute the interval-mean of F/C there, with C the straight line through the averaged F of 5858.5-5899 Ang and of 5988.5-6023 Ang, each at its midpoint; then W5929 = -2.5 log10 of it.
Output 0.04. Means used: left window 15.2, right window 15.5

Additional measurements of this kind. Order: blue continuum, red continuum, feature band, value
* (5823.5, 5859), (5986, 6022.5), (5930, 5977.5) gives 0.04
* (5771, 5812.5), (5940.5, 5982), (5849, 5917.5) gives 0.03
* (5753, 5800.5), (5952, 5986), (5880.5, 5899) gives 0.07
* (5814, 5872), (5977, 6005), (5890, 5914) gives 0.09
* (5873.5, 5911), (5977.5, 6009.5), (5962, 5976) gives 0.02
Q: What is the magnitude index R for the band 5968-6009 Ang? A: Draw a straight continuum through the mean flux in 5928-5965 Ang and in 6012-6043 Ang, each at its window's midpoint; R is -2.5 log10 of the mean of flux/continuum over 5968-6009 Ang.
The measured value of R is -0.01 mag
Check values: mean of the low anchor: 14.8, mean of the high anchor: 15.4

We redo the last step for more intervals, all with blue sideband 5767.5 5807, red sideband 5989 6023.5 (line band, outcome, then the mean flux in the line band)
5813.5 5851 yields 0.00 mag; 15.8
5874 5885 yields 0.01 mag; 15.7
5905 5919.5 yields 0.07 mag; 14.6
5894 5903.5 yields 0.08 mag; 14.5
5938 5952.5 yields 0.06 mag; 14.7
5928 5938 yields 0.07 mag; 14.7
